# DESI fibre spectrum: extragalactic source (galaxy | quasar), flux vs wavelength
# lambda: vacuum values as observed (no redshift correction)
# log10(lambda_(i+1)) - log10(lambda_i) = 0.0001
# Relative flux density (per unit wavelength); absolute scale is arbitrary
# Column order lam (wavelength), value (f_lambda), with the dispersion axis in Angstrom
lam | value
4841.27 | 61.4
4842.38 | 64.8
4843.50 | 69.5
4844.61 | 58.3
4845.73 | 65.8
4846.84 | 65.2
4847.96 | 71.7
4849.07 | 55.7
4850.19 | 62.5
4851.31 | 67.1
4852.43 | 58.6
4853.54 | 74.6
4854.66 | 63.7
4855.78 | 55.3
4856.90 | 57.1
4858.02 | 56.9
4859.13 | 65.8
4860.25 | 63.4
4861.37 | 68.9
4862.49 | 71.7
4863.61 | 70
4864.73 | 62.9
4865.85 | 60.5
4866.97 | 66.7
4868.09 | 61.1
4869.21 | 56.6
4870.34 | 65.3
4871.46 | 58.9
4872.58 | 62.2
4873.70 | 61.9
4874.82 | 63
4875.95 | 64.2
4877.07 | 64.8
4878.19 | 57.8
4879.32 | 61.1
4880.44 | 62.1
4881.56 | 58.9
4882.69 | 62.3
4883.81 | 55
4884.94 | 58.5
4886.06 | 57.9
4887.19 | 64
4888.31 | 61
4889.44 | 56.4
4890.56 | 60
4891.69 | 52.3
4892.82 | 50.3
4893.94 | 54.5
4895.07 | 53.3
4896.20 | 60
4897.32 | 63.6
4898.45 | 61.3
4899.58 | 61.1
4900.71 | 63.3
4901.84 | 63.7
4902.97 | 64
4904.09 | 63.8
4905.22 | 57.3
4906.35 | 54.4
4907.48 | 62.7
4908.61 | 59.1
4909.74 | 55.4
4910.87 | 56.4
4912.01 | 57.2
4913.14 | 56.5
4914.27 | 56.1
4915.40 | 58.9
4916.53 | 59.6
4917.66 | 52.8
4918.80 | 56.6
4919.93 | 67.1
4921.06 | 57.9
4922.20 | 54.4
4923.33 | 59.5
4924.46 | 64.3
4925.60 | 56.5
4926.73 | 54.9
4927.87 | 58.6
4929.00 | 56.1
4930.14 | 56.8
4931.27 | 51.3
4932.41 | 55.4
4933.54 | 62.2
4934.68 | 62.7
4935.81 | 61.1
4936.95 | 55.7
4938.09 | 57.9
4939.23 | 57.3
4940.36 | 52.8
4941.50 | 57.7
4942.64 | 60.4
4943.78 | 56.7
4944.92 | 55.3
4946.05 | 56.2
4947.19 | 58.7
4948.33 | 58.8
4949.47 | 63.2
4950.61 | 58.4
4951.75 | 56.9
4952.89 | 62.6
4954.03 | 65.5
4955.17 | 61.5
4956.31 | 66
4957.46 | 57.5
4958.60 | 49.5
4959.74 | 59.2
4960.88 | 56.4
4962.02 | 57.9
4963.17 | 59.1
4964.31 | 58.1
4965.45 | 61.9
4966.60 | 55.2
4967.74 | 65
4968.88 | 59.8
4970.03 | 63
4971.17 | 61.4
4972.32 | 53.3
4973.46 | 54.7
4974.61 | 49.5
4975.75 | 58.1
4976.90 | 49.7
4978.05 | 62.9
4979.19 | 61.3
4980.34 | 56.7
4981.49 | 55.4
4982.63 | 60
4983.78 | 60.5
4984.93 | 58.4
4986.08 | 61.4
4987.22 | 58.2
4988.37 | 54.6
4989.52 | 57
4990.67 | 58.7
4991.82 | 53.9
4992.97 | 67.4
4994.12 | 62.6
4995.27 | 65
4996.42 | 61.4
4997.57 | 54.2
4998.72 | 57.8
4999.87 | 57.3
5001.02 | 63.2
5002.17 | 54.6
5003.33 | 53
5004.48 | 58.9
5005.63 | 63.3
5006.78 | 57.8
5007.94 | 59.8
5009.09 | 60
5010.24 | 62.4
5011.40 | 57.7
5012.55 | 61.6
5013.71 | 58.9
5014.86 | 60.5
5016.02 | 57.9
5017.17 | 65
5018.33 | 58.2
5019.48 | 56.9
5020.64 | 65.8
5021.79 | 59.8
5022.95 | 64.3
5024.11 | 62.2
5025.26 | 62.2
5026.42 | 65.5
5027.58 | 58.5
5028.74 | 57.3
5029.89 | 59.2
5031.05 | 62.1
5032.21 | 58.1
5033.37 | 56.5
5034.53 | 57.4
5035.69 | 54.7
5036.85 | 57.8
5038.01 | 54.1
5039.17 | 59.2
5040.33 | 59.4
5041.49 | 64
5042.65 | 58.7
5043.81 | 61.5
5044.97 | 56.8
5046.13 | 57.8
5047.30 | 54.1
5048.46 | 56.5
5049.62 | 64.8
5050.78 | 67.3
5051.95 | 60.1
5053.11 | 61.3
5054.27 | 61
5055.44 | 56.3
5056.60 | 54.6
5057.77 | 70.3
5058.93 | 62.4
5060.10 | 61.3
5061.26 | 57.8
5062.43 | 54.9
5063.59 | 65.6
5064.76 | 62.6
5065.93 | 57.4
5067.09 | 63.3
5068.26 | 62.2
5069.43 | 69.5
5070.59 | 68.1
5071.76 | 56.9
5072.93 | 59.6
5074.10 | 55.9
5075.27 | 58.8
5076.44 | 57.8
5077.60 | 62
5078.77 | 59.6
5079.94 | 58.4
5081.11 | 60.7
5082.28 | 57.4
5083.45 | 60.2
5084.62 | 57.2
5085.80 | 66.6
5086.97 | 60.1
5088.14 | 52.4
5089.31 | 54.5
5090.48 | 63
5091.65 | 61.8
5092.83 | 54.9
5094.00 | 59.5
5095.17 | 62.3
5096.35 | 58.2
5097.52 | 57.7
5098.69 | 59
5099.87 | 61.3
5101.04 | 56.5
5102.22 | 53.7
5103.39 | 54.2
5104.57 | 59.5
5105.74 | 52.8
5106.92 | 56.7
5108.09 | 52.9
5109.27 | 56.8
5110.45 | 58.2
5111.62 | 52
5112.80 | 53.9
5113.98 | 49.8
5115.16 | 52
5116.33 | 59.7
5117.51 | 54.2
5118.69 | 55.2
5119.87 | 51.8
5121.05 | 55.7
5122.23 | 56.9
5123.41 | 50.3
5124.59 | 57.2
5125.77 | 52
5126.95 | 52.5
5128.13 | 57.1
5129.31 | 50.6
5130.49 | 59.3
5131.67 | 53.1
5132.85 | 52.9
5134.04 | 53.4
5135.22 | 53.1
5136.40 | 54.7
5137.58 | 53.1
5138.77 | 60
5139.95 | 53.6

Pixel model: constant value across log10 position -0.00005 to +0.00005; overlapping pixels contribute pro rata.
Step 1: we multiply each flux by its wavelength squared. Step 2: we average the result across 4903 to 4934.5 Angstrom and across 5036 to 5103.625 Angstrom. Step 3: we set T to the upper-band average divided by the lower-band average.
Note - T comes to 1.09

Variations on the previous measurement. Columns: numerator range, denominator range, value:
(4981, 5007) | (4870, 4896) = 1.04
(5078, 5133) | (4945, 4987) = 1.02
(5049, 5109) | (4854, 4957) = 1.07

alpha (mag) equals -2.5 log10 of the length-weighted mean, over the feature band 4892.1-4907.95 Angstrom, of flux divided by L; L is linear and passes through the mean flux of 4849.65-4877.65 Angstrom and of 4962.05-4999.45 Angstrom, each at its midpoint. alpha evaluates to 0.04 mag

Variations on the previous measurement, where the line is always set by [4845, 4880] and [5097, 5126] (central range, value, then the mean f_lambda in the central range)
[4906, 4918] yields 0.079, 57.3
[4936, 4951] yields 0.054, 57.7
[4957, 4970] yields 0.030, 58.4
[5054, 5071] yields -0.091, 61.8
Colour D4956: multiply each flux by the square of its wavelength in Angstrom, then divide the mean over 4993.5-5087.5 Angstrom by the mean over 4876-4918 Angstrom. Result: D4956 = 1.1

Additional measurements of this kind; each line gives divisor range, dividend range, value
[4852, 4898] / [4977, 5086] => 1.04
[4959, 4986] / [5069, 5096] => 1.07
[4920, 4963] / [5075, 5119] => 1.05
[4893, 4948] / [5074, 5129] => 1.05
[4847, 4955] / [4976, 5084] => 1.05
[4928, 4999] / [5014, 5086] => 1.07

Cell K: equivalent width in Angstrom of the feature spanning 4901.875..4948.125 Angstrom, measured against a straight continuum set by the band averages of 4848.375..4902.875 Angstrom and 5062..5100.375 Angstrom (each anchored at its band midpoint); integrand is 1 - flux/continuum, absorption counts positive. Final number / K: 2.22 Angstrom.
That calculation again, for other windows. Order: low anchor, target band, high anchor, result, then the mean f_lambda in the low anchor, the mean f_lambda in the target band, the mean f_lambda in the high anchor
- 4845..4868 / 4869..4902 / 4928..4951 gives 1.10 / 64.1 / 59.8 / 57.8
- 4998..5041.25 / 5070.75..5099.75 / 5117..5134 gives -1.52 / 59.4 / 59.1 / 54.2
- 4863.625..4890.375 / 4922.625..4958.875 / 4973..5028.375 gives 1.06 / 61.2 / 58.4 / 59.3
